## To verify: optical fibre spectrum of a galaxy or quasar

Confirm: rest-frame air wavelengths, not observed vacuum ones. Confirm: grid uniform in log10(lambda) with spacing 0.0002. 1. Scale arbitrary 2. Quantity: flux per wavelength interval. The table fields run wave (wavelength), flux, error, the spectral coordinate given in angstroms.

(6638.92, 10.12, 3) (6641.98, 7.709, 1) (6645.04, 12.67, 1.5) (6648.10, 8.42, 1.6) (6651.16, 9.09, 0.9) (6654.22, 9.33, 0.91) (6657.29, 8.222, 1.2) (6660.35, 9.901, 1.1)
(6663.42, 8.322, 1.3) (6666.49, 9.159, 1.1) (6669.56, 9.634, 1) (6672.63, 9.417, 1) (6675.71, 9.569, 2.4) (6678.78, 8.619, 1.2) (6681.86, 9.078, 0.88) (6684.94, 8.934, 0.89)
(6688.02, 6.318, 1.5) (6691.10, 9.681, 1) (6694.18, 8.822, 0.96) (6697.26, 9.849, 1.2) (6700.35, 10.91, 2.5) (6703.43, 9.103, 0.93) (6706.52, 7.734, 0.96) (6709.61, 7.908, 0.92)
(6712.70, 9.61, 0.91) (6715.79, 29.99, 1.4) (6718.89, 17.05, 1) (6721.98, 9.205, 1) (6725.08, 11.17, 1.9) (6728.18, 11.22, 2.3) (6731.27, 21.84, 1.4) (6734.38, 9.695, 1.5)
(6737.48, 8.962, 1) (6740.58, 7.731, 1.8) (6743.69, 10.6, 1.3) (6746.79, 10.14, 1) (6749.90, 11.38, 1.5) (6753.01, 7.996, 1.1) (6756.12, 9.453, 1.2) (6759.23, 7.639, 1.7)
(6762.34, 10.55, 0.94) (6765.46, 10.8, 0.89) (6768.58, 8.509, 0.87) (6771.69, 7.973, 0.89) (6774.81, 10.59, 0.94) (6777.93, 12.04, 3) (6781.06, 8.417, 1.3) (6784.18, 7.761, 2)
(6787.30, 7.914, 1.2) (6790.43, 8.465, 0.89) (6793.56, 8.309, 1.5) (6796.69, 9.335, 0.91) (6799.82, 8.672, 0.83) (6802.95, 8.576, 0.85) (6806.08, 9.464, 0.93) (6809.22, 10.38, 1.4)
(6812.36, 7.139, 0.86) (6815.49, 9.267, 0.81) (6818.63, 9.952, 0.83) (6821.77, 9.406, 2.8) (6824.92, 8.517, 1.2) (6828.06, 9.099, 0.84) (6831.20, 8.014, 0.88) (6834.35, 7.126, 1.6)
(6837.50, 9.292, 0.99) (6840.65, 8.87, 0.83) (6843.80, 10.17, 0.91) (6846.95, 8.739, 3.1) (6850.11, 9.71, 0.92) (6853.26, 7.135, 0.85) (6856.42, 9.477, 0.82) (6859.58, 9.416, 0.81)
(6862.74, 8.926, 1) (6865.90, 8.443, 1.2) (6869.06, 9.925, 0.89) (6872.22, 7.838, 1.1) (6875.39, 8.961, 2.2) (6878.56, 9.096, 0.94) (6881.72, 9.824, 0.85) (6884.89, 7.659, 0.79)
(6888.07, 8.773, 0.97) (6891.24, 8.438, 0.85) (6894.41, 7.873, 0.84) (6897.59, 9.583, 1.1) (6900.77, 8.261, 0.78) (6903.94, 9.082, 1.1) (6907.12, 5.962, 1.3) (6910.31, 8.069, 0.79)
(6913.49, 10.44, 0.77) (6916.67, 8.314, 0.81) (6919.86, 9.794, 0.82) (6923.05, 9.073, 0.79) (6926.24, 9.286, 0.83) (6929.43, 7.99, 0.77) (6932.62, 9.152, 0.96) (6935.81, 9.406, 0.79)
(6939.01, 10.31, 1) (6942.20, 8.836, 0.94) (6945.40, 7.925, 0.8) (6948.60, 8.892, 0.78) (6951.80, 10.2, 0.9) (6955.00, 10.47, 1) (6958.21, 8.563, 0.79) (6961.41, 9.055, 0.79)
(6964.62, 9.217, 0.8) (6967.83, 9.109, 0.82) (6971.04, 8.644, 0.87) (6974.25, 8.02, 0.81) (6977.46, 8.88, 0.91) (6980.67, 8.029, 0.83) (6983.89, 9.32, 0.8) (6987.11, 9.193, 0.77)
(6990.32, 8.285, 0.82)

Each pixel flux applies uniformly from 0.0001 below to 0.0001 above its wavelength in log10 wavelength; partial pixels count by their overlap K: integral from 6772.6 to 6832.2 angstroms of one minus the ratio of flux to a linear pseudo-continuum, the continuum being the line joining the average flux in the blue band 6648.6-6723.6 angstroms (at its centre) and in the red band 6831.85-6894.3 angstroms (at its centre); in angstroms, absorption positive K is 1.7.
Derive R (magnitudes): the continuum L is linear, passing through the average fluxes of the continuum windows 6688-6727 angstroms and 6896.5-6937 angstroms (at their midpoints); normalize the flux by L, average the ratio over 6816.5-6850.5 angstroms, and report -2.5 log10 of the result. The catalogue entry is 0.105 mag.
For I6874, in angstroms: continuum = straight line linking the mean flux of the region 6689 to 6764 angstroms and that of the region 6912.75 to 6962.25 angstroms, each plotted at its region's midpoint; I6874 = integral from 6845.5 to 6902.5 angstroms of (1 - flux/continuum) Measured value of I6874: 5.9 angstroms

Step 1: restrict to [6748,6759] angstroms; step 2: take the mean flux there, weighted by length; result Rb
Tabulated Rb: 9.39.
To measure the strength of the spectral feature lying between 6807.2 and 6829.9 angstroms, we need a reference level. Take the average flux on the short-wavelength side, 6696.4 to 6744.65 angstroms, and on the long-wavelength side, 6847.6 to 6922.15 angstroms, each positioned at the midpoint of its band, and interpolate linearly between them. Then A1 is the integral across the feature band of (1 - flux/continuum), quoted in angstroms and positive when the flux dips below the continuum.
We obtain 2.22 angstroms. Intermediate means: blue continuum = 12.1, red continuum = 8.74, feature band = 9.1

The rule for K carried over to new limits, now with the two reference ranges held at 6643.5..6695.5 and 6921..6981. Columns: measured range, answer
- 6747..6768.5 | -1.2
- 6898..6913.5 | 1.4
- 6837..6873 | 0.2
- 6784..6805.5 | 1.3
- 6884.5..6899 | 0.9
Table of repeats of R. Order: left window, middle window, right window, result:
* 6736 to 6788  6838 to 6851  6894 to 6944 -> -0.03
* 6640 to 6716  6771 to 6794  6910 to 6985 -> 0.04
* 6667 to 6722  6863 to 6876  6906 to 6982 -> 0.08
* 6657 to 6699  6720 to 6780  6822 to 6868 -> -0.17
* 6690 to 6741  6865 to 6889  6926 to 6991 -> 0.13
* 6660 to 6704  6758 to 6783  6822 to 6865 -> -0.07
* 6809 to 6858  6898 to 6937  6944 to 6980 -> 0.02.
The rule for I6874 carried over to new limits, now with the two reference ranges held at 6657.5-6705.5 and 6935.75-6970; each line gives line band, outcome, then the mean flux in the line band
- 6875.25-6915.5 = 2.7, 8.6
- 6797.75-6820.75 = 0.3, 9.08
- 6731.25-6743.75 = -2.1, 10.7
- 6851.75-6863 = 0.6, 8.72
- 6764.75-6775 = -0.1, 9.21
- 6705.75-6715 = -1.1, 10.2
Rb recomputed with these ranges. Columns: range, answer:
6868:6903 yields 8.74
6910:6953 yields 9.14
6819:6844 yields 8.79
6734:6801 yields 9.22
